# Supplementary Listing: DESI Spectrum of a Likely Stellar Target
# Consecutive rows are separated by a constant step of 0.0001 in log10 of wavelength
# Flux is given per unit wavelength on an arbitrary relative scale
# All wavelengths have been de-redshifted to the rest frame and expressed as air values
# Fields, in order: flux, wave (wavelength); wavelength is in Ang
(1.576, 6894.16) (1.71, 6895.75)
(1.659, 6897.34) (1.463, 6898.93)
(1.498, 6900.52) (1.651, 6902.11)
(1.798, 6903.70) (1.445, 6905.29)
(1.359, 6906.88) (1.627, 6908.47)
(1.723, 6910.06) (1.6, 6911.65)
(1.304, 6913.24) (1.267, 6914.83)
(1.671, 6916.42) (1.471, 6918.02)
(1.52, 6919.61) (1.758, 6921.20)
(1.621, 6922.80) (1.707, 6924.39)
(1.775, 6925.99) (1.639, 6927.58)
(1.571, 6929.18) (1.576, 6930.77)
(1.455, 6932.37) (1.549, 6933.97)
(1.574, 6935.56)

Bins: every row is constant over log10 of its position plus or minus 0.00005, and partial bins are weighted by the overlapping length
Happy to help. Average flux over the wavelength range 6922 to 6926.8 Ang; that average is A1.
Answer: 1.7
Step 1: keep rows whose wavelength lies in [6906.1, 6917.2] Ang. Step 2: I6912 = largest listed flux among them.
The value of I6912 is 1.723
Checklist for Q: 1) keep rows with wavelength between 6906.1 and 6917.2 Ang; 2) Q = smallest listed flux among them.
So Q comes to 1.267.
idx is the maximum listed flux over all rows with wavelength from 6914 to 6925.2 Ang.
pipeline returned 1.758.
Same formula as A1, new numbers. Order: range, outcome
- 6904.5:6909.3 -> 1.48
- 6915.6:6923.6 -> 1.61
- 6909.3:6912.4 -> 1.66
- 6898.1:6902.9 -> 1.54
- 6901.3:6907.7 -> 1.56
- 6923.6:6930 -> 1.67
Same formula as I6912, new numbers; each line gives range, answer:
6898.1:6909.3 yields 1.798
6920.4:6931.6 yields 1.775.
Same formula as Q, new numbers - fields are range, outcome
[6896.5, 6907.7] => 1.359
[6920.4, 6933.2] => 1.455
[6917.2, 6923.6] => 1.471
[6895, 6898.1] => 1.659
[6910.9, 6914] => 1.304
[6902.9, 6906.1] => 1.445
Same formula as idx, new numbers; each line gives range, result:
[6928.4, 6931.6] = 1.576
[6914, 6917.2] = 1.671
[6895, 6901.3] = 1.71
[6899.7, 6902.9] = 1.651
